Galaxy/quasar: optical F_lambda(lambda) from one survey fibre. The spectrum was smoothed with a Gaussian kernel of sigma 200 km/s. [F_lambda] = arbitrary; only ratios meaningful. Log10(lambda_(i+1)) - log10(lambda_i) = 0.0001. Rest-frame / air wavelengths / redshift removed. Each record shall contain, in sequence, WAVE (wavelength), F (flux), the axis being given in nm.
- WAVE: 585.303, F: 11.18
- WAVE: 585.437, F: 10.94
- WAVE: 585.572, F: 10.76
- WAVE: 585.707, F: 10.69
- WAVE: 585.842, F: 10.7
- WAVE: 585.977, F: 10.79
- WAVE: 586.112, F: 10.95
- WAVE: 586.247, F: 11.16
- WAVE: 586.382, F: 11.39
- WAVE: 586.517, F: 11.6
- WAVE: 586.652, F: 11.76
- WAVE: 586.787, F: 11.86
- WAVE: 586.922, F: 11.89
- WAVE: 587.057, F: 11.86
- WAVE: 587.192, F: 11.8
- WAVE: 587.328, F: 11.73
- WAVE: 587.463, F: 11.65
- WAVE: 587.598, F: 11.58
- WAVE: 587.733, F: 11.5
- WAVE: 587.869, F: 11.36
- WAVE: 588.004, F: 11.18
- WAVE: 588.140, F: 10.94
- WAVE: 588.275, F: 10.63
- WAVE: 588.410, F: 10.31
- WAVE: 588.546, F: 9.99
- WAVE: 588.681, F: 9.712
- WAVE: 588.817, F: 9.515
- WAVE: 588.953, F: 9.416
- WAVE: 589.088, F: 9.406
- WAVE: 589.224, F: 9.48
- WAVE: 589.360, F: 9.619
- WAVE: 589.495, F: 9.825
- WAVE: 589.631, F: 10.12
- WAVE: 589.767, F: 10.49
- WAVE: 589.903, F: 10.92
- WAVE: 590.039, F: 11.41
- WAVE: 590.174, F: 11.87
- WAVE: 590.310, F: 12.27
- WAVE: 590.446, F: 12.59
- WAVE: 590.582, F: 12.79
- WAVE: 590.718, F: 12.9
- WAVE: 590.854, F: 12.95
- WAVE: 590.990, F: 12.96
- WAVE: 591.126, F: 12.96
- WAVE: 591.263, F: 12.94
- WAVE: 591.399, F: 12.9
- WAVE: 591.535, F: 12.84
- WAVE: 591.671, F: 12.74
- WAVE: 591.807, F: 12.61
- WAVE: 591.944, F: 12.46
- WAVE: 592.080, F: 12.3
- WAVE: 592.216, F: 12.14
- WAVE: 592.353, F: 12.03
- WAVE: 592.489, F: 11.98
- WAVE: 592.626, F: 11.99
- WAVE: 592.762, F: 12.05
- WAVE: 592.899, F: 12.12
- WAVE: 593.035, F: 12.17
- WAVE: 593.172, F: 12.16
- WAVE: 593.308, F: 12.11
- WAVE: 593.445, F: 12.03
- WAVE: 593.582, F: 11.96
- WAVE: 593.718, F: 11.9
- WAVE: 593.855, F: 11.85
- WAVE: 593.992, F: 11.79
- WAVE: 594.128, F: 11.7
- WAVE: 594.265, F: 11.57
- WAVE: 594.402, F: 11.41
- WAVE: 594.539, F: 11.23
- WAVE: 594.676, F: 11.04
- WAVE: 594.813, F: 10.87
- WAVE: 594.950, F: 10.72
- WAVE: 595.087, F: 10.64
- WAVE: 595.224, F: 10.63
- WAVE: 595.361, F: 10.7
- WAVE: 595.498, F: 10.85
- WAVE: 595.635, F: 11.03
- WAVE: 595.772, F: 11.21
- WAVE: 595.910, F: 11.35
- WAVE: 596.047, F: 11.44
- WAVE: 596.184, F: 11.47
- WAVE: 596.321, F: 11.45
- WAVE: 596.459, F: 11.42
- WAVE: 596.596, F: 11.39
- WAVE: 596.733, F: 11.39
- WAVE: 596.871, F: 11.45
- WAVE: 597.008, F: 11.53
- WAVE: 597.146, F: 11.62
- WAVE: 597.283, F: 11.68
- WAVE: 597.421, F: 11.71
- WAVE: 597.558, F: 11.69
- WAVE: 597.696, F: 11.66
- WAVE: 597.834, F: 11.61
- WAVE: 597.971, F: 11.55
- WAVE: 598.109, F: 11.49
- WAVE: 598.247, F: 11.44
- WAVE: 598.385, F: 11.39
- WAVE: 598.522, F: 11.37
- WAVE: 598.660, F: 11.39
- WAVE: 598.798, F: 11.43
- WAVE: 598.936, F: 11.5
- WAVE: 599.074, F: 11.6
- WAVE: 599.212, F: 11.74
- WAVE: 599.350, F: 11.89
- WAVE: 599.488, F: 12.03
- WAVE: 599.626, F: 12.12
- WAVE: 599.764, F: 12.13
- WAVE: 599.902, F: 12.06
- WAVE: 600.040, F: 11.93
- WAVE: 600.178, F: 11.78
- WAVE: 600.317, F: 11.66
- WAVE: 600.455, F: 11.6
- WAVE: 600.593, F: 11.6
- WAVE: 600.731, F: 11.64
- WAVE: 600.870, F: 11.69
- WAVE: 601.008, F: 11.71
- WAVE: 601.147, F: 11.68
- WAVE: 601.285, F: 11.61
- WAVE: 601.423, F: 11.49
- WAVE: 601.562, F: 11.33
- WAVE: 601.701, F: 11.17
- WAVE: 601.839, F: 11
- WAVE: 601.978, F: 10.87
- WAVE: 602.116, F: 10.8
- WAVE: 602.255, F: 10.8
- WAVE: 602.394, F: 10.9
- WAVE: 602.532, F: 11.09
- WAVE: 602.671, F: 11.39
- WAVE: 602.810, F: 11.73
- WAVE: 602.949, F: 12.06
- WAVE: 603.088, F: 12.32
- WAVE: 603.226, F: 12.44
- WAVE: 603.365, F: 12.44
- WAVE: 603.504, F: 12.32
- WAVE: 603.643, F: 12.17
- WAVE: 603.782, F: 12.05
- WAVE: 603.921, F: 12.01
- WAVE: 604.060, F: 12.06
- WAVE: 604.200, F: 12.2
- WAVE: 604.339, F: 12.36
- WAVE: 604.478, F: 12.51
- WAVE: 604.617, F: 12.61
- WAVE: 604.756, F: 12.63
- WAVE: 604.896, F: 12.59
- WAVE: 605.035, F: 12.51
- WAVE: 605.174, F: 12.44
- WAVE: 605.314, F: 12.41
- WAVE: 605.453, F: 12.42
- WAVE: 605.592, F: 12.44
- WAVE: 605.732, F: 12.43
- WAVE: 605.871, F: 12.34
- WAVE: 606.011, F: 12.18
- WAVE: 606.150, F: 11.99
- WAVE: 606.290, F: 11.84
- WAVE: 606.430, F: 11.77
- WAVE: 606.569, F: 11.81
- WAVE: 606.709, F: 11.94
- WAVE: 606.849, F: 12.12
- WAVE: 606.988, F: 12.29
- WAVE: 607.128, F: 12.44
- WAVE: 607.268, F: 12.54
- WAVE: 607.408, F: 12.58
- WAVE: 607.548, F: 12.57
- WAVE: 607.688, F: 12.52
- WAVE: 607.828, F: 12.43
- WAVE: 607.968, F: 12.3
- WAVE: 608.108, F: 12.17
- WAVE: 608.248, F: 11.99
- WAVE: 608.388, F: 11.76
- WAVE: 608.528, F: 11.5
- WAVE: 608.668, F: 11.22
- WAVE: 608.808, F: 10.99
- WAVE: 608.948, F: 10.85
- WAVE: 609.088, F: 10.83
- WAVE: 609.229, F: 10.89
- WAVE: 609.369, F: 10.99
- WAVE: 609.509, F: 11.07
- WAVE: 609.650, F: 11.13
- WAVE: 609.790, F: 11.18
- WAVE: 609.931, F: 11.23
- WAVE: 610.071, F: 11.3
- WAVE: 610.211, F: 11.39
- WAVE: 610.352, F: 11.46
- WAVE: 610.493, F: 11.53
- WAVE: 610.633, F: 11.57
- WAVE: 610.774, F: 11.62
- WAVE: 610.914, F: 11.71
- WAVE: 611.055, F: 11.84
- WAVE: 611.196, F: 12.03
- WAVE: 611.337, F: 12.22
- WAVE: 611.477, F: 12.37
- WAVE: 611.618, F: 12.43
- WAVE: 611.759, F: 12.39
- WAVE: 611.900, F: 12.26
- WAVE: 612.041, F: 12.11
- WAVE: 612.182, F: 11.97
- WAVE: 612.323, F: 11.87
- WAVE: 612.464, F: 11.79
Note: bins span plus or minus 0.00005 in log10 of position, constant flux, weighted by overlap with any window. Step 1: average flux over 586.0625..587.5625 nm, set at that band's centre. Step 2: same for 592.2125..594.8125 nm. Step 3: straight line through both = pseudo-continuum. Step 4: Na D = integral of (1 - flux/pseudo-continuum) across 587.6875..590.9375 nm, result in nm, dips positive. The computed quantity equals 0.223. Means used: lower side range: 11.6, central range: 10.9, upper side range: 11.8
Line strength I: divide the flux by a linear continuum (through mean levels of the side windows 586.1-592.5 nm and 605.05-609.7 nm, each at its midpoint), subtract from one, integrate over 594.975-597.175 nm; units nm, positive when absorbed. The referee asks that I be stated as 0.08 nm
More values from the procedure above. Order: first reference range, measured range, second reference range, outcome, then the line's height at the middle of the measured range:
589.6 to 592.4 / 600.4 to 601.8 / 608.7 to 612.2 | 0.043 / 11.9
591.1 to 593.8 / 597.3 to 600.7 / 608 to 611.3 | 0.081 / 12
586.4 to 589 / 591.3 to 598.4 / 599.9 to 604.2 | -0.188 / 11.4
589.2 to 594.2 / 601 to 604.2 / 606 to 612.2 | 0.060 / 11.9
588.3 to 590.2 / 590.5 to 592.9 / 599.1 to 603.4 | -0.488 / 10.4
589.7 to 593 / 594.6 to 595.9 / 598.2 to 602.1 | 0.120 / 12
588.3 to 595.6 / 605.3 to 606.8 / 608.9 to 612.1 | -0.074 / 11.6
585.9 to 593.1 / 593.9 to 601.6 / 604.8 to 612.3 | 0.131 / 11.7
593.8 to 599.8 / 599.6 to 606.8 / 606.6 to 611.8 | -0.187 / 11.6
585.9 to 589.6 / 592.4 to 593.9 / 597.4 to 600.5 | -0.105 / 11.2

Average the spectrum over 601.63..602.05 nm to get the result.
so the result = 11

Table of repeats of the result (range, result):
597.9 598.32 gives 11.5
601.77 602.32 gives 10.9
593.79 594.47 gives 11.7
